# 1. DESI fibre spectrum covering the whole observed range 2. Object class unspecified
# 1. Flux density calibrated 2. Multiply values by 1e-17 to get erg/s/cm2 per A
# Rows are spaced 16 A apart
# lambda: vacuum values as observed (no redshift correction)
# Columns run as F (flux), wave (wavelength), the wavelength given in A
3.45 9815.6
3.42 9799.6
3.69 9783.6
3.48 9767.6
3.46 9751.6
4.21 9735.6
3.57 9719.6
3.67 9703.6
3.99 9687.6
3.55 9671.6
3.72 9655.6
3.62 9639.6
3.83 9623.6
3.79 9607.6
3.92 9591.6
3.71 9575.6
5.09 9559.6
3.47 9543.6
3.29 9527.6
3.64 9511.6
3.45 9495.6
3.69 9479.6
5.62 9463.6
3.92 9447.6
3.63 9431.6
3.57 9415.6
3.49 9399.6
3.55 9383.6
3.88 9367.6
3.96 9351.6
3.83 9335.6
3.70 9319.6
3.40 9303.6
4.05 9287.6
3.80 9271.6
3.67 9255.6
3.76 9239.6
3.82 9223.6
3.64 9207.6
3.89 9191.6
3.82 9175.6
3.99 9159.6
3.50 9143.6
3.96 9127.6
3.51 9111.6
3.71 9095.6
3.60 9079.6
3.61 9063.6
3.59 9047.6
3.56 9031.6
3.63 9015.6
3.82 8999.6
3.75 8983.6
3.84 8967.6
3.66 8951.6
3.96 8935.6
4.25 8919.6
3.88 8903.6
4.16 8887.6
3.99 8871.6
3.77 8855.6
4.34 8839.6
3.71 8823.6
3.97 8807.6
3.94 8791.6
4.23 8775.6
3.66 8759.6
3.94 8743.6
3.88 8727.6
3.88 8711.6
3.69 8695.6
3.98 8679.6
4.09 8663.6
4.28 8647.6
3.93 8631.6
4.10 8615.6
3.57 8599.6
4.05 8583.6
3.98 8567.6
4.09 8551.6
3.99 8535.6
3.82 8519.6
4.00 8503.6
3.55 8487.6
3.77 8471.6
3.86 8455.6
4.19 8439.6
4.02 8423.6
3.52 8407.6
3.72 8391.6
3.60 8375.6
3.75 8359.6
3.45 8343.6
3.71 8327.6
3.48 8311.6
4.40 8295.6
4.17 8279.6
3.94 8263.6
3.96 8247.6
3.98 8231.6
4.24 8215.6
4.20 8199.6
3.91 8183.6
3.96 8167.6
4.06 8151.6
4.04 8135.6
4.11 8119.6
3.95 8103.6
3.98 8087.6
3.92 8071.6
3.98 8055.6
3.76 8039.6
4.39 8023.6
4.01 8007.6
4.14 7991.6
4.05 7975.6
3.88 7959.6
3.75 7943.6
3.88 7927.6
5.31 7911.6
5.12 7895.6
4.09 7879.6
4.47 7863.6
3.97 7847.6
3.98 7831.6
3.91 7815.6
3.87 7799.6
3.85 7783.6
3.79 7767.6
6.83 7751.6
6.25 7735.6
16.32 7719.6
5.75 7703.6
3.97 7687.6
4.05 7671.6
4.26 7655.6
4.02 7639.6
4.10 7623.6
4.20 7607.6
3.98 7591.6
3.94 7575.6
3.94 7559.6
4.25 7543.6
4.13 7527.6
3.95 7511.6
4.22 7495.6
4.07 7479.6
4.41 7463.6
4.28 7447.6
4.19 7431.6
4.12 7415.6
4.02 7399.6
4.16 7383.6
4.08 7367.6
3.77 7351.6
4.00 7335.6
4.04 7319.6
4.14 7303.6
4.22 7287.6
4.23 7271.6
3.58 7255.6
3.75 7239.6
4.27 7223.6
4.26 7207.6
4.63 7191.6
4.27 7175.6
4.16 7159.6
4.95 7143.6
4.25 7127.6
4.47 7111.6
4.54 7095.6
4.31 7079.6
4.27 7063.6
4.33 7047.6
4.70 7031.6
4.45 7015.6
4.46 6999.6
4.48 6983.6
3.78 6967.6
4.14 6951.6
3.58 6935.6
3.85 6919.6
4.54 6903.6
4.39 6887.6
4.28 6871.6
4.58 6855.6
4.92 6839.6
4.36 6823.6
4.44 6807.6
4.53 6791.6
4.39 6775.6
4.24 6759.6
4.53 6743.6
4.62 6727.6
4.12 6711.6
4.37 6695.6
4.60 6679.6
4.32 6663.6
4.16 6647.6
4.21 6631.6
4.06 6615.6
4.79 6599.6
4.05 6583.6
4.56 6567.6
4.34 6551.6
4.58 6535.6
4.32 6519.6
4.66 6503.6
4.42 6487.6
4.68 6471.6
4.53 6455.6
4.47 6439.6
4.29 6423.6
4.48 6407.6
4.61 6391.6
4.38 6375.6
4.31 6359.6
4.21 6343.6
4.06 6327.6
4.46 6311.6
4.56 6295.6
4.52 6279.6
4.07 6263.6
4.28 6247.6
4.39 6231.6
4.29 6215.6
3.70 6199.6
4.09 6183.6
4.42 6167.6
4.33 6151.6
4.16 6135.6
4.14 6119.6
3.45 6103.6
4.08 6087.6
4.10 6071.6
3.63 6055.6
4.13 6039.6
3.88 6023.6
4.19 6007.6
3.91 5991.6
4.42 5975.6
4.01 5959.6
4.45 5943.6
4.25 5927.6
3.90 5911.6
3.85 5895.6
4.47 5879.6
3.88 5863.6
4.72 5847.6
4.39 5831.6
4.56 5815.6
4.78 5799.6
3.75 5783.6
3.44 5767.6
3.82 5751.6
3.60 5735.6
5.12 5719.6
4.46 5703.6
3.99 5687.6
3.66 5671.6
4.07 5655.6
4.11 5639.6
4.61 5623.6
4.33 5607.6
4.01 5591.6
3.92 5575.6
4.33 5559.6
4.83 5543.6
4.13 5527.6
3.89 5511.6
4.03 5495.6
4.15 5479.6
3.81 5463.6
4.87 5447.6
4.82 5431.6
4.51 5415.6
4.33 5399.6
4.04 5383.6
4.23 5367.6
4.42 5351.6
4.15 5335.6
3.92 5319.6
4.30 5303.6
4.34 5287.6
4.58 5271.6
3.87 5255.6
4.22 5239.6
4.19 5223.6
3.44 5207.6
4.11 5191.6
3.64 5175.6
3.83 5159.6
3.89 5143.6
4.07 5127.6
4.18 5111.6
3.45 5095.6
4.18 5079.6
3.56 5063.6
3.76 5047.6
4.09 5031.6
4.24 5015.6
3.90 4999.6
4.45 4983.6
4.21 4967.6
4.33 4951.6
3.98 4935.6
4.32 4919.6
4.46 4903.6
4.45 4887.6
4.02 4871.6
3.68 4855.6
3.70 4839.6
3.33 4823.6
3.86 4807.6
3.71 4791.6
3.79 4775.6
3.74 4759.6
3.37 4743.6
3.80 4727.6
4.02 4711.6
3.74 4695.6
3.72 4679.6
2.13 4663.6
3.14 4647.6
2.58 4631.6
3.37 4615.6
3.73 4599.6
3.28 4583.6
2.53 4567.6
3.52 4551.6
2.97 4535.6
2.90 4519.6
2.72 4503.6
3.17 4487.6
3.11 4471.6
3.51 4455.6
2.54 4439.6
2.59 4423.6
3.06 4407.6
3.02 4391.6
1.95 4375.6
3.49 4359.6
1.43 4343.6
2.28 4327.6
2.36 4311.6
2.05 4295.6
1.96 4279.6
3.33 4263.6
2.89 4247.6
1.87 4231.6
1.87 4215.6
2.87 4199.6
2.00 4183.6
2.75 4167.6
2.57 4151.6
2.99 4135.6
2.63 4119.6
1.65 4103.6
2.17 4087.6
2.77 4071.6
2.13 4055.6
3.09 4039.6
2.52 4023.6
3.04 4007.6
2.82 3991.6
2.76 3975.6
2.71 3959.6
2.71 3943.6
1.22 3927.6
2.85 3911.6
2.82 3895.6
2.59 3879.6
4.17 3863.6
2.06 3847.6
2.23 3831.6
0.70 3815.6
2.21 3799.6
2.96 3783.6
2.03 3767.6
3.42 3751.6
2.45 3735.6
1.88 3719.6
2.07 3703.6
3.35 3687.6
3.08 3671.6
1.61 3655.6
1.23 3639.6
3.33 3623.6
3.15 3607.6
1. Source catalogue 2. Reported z 0.18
